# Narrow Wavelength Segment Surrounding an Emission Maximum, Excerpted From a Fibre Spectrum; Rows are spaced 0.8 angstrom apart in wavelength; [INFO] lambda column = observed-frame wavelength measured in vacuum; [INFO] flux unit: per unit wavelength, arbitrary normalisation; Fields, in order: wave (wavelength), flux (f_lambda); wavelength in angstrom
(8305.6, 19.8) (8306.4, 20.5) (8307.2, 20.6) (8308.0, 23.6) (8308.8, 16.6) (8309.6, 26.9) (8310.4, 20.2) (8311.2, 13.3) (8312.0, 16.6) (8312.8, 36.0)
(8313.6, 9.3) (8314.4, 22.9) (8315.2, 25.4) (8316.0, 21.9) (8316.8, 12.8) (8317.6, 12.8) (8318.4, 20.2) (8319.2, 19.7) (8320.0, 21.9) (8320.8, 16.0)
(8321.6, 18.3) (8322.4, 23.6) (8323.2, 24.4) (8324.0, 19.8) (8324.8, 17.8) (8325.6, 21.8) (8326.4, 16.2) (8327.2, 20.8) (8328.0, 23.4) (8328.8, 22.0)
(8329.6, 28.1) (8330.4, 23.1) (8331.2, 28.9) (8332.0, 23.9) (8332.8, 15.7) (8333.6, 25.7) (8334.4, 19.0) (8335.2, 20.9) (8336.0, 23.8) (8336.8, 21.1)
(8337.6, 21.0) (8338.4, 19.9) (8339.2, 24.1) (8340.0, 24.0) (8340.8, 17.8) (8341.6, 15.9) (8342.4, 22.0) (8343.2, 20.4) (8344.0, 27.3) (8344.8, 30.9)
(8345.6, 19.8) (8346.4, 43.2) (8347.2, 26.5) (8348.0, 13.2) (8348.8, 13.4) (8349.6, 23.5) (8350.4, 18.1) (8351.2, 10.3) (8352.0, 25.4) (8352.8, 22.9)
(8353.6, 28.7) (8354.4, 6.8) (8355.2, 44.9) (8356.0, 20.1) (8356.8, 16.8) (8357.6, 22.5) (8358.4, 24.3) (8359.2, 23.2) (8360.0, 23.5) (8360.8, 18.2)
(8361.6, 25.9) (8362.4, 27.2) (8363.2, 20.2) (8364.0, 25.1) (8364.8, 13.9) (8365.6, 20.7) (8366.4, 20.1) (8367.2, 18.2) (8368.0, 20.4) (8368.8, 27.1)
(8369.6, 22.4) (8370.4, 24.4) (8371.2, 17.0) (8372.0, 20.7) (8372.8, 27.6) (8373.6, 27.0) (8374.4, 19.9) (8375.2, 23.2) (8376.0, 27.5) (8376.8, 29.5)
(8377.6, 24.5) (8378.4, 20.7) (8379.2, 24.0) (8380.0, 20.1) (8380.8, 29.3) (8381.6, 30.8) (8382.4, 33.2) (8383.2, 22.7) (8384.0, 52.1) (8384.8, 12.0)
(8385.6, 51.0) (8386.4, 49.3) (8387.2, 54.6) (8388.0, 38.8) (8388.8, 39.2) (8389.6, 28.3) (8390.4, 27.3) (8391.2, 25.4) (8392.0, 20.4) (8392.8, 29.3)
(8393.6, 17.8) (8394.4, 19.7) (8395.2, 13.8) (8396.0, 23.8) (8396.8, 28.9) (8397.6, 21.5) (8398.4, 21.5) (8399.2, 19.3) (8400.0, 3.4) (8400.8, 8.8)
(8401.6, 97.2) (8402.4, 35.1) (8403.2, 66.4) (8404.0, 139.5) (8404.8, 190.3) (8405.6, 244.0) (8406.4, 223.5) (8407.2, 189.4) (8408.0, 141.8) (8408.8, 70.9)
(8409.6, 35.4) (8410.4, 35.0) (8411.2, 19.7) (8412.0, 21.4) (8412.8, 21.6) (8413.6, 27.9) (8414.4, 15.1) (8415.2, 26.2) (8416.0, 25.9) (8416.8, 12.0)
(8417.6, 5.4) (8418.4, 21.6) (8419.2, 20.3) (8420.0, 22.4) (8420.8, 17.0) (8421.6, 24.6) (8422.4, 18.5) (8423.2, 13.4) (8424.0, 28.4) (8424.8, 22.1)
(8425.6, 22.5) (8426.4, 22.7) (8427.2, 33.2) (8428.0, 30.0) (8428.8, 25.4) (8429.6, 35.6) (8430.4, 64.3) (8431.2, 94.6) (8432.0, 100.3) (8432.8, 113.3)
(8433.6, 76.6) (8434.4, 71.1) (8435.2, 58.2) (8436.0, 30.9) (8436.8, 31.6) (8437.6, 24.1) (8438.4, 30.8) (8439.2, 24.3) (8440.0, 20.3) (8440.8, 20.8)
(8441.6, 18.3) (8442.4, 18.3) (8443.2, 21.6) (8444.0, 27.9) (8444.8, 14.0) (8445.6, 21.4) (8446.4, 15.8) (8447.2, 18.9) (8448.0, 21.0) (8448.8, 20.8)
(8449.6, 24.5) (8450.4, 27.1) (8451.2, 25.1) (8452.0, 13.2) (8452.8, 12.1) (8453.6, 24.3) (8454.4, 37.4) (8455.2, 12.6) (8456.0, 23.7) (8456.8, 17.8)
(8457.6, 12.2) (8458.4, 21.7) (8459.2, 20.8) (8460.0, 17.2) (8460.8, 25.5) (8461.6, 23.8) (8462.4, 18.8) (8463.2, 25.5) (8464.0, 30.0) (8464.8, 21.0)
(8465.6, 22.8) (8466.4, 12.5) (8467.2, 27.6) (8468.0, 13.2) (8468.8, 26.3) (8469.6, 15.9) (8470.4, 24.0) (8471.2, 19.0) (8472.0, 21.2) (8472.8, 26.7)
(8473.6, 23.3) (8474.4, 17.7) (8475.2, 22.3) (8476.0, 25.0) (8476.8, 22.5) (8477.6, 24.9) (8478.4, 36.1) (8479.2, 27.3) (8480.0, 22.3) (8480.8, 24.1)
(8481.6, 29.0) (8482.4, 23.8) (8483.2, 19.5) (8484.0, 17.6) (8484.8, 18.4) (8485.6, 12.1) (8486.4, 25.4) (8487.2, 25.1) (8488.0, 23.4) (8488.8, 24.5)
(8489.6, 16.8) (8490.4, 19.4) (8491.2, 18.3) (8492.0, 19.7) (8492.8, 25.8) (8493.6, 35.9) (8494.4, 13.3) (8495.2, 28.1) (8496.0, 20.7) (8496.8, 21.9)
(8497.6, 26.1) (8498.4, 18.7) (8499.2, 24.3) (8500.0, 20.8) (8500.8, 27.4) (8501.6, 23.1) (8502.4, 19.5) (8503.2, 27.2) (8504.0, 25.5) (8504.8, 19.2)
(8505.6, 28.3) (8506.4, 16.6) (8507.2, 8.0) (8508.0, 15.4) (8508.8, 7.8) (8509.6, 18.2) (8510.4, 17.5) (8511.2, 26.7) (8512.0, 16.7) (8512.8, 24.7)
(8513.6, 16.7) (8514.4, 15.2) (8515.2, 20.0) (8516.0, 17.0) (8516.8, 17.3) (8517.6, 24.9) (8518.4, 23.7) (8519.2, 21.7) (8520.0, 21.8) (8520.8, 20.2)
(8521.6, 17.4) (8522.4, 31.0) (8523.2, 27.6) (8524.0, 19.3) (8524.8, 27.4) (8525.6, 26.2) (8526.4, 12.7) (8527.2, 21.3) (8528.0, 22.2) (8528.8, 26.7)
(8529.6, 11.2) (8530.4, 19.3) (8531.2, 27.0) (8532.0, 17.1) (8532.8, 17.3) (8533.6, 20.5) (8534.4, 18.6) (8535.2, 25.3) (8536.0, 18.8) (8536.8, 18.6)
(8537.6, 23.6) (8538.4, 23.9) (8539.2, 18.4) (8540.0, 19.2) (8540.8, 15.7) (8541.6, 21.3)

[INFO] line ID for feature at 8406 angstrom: Halpha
